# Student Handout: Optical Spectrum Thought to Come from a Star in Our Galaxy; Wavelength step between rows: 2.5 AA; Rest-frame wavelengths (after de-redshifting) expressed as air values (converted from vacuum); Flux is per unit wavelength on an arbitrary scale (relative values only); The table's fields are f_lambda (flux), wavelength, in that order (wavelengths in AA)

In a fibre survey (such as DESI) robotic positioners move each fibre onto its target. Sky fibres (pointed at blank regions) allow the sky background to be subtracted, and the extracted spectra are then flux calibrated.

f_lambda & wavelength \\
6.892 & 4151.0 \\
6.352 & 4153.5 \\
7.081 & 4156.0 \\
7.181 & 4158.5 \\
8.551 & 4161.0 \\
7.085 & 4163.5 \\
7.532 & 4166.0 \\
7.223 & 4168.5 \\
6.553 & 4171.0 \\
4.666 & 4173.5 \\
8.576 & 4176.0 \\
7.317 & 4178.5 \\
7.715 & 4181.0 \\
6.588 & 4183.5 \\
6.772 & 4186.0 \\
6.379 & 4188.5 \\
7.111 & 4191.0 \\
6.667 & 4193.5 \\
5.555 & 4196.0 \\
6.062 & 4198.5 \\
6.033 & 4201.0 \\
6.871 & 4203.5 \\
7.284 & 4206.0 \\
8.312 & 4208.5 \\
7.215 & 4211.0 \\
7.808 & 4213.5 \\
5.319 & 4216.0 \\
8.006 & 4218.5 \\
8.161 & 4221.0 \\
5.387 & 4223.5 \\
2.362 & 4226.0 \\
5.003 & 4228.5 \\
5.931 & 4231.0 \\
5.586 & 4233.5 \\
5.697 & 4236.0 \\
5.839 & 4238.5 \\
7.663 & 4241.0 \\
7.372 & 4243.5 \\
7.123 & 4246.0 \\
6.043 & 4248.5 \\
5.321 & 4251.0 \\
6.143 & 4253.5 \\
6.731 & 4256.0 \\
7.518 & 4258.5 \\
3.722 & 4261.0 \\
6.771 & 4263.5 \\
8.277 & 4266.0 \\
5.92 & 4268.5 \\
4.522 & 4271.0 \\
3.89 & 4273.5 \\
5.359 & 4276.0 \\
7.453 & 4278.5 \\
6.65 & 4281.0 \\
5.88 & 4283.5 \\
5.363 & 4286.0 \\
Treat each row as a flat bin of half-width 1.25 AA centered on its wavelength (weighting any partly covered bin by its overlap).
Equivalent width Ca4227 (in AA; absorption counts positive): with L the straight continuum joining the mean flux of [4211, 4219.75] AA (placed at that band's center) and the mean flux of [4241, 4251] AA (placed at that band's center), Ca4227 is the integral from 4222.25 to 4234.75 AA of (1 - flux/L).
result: 3.75 AA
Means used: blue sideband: 7.07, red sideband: 6.76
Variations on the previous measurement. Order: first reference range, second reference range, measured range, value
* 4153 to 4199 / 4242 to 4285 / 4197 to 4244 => 1.00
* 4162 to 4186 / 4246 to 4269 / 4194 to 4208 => 0.66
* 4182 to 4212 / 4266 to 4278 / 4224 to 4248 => 0.79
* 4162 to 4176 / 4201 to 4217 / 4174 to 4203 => 0.82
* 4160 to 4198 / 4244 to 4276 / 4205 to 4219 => -1.57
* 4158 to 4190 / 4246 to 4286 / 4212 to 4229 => 1.28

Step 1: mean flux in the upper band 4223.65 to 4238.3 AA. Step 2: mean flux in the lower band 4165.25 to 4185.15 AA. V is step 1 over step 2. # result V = 0.7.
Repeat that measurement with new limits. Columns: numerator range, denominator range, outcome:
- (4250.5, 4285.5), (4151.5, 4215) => 0.86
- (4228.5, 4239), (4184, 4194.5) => 0.84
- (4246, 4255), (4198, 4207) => 0.92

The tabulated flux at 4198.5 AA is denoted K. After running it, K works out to 6.062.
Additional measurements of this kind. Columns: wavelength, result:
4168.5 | 7.223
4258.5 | 7.518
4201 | 6.033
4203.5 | 6.871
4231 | 5.931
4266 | 8.277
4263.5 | 6.771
